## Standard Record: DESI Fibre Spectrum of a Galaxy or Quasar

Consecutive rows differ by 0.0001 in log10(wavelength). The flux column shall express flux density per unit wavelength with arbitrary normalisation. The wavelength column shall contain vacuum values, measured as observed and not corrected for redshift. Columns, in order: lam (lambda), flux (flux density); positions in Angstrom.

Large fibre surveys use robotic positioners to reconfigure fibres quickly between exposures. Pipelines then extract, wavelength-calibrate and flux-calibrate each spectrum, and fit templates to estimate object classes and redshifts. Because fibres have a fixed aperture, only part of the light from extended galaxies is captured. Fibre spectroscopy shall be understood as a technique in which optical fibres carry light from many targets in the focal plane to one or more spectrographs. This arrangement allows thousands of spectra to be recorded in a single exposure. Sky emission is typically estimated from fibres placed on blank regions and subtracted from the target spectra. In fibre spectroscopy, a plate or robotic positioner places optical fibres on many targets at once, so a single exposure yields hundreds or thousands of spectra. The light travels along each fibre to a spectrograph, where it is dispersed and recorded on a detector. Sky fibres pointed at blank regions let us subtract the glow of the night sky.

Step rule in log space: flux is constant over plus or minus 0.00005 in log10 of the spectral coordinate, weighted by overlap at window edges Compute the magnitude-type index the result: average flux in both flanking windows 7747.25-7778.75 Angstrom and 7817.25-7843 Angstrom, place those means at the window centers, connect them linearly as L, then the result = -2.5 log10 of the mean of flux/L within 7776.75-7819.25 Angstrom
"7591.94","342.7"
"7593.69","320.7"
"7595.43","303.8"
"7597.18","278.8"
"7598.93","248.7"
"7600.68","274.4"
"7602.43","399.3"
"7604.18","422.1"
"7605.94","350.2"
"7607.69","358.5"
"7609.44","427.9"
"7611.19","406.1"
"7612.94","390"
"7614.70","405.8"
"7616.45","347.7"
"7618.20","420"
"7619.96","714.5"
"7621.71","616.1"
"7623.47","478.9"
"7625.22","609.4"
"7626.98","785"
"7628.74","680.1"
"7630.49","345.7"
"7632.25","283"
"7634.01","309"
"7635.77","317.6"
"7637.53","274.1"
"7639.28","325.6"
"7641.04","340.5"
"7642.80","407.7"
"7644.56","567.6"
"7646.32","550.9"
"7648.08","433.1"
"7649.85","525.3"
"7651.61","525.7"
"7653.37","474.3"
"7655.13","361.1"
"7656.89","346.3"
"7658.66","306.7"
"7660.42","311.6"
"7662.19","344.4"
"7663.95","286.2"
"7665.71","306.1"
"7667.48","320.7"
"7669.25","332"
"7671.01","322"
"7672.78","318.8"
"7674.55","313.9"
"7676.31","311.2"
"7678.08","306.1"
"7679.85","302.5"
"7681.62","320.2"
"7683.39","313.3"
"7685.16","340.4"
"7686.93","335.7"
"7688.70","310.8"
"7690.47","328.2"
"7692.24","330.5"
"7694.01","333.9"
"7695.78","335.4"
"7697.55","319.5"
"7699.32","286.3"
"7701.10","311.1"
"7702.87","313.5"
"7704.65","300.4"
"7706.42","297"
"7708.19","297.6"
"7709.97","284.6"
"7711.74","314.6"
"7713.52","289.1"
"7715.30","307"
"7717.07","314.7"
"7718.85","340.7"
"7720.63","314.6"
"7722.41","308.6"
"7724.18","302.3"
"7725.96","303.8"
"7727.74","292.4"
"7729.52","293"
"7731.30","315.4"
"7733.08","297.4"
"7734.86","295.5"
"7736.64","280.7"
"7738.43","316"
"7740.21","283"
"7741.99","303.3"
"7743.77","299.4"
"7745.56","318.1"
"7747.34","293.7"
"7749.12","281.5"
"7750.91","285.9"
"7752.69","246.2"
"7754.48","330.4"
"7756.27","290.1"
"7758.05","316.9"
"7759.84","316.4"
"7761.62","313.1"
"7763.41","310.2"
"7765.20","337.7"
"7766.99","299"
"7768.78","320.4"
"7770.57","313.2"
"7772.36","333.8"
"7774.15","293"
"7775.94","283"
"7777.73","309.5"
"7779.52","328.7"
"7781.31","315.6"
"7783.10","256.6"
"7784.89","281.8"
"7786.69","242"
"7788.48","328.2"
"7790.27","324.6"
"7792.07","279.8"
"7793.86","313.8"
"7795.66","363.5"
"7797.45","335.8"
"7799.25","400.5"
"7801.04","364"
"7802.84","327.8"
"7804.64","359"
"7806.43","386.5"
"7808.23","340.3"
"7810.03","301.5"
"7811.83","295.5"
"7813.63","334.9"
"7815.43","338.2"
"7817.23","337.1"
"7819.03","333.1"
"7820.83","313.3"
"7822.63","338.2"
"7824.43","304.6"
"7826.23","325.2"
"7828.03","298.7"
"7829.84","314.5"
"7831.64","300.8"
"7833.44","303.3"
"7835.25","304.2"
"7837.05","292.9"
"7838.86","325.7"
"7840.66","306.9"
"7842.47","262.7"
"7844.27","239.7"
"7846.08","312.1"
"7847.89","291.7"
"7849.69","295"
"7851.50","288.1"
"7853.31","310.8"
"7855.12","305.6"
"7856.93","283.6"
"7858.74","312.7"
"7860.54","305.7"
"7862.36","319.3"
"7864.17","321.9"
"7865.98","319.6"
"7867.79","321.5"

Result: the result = -0.06 mag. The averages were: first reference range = 304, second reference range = 310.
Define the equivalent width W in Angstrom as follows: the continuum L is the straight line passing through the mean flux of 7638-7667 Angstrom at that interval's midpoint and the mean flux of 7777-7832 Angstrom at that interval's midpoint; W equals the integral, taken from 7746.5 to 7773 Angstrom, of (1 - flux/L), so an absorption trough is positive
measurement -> 3.0 Angstrom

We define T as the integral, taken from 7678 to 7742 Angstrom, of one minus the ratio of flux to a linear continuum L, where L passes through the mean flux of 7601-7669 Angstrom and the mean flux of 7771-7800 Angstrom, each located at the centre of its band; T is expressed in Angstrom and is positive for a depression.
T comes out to 9.95 Angstrom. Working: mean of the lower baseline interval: 421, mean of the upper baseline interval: 311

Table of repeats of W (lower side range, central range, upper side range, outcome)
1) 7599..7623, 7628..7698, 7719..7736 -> 1.77 Angstrom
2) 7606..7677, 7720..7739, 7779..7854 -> 3.23 Angstrom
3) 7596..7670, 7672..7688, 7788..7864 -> 2.85 Angstrom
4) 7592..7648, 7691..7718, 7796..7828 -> 5.14 Angstrom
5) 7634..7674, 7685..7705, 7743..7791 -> 1.64 Angstrom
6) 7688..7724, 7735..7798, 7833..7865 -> 0.49 Angstrom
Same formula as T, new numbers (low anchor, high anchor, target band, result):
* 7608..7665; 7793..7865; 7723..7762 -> 7.5 Angstrom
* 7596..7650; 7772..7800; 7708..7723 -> 2.2 Angstrom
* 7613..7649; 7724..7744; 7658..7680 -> 4.7 Angstrom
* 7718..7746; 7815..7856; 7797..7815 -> -2.3 Angstrom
